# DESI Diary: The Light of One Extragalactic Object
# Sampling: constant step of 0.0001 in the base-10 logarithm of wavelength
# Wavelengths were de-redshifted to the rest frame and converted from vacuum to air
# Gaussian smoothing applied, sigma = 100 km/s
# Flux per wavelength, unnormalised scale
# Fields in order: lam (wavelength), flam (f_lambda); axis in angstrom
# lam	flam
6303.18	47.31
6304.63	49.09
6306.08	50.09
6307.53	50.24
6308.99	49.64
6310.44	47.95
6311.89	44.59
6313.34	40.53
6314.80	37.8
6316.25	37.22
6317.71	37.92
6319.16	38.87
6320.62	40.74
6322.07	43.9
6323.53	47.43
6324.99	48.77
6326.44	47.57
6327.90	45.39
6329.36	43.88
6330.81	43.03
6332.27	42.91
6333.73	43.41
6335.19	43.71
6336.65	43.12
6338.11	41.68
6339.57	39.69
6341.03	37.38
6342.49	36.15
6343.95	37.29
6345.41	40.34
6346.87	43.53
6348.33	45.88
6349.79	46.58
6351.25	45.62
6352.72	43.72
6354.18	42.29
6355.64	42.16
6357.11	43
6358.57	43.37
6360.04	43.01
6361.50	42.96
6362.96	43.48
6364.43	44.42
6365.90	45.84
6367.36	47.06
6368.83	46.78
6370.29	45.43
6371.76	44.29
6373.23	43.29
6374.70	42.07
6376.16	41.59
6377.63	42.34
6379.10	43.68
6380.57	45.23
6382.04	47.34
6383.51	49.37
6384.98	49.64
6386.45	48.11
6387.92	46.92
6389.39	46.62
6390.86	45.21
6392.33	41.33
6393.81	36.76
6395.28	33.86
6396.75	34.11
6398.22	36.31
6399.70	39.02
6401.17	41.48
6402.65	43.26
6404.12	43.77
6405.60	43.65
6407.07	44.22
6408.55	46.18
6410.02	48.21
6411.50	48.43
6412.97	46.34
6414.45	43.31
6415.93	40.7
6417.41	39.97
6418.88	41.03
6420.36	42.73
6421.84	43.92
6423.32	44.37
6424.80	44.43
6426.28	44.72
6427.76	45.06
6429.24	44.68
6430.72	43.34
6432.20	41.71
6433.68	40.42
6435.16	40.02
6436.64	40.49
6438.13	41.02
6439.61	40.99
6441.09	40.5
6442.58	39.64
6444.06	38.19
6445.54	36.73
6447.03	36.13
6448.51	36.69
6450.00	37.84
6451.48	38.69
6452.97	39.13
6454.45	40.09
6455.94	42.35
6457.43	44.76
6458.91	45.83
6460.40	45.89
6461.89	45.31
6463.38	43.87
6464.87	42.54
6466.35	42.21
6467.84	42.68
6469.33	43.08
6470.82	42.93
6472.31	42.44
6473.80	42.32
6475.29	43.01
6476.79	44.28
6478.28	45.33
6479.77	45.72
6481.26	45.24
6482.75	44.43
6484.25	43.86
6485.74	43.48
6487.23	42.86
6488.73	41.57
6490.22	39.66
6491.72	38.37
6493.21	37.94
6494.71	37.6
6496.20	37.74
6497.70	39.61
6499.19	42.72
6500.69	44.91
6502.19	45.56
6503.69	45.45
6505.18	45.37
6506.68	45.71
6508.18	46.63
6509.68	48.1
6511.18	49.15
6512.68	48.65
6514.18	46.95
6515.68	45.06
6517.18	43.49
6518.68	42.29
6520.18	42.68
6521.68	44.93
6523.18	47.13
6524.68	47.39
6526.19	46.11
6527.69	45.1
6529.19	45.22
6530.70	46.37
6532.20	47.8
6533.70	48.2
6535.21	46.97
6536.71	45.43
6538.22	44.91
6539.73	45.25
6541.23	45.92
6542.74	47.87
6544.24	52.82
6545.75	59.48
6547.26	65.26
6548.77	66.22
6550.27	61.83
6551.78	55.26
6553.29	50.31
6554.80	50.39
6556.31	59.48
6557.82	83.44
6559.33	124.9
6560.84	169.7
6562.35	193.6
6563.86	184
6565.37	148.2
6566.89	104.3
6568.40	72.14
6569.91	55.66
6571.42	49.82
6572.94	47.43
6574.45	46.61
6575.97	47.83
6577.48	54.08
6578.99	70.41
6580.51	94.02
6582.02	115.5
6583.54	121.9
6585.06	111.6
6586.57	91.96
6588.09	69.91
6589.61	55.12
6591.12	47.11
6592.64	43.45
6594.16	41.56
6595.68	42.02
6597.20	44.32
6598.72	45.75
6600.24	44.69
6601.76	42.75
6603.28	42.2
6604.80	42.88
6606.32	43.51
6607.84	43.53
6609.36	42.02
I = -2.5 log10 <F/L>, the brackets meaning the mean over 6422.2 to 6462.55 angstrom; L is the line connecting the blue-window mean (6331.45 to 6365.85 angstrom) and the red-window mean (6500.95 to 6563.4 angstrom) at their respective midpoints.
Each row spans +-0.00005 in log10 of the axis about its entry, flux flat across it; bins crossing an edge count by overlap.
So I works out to 0.22 mag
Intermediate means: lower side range 42.5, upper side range 58.6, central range 41.5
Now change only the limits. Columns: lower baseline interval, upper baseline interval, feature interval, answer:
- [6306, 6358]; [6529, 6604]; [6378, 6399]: 0.149 mag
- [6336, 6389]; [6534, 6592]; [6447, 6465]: 0.388 mag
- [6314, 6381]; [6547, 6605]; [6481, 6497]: 0.474 mag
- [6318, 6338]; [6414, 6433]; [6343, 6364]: 0.015 mag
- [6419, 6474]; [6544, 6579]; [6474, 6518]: 0.330 mag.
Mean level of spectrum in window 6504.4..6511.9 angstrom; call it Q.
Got 47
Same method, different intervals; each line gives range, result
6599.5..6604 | 43.2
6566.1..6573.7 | 66.1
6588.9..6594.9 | 46.8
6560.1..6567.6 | 160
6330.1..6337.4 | 43.2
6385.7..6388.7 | 47.5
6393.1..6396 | 35.3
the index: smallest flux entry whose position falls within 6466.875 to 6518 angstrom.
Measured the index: 37.6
